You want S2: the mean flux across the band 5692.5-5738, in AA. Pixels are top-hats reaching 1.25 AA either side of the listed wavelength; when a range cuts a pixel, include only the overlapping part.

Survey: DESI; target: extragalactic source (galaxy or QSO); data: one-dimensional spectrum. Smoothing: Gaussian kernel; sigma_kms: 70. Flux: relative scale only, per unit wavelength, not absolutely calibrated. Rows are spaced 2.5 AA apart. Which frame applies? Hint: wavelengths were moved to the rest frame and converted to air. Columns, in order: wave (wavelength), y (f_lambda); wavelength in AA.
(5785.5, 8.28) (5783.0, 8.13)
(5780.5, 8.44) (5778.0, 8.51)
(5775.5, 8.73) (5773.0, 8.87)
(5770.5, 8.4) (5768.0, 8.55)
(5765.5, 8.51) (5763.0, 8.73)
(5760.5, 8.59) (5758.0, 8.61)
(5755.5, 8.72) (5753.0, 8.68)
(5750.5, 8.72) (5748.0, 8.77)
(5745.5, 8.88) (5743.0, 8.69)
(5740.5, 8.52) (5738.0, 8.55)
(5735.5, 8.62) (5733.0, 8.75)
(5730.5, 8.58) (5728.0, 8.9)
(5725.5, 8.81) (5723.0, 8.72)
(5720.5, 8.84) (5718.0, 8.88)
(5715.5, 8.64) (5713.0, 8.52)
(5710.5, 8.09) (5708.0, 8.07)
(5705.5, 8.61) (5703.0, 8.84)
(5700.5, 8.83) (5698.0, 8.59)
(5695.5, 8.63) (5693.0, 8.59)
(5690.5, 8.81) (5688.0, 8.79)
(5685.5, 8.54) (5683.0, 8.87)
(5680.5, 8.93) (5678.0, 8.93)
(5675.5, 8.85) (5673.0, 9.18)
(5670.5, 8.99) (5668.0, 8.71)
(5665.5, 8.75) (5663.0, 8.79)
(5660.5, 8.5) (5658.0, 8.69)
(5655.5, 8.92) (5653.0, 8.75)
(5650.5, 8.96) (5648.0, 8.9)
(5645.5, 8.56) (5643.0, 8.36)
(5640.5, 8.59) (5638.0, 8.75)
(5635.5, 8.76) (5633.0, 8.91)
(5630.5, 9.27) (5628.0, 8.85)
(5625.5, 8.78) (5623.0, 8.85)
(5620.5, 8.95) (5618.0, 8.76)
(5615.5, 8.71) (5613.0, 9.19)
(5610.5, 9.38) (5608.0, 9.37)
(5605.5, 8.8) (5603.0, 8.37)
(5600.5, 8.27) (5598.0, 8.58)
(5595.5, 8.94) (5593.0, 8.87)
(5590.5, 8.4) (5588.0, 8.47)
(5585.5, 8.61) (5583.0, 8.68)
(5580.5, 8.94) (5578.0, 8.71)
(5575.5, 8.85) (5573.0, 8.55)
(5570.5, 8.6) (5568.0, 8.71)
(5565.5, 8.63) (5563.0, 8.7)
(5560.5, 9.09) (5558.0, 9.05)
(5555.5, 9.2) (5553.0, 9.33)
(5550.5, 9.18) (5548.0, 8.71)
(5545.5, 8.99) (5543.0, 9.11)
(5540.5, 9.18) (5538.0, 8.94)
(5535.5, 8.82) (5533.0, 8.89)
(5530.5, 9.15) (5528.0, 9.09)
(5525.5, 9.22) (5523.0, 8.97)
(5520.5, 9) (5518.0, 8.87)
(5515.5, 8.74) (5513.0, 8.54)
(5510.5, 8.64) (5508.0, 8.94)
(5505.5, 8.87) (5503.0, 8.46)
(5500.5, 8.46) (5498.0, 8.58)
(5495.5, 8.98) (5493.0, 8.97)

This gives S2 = 8.64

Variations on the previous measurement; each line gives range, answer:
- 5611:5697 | 8.81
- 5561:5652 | 8.77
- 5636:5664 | 8.71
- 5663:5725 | 8.72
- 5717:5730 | 8.81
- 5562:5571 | 8.66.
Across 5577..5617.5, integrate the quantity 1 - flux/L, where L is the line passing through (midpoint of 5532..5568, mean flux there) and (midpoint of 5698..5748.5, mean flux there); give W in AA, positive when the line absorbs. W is 0.5 AA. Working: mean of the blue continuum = 8.98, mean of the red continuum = 8.65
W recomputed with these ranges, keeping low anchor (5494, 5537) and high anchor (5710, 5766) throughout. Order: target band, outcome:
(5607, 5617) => -0.4 AA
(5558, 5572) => 0.1 AA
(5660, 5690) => -0.4 AA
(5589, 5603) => 0.3 AA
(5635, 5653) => 0.1 AA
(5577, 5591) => 0.2 AA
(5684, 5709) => 0.2 AA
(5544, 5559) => -0.5 AA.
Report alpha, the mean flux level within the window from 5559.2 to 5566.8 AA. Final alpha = 8.81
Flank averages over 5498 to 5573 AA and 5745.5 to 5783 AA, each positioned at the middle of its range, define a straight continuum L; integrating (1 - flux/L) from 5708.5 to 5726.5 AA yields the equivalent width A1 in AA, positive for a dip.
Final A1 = 0.1 AA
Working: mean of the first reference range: 8.89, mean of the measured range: 8.62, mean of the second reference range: 8.62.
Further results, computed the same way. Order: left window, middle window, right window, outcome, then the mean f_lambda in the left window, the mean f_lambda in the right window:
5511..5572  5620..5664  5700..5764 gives 0.0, 8.94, 8.66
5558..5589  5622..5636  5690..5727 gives -0.4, 8.73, 8.63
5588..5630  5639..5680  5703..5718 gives -0.7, 8.81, 8.46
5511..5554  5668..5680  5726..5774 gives -0.2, 8.98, 8.67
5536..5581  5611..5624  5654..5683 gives -0.1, 8.91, 8.84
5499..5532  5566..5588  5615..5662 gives 0.3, 8.84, 8.78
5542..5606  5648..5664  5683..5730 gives -0.1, 8.78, 8.65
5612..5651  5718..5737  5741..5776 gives -0.1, 8.82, 8.67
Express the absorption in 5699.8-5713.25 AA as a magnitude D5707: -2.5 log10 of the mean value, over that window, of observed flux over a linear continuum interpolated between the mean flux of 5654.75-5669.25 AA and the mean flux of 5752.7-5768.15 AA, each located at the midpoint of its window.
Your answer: 0.03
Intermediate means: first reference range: 8.72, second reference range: 8.63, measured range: 8.48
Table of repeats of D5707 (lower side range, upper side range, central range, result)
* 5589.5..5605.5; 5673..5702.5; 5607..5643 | -0.03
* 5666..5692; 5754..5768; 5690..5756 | 0.01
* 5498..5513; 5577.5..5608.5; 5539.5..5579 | -0.03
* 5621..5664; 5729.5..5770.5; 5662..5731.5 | 0.00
